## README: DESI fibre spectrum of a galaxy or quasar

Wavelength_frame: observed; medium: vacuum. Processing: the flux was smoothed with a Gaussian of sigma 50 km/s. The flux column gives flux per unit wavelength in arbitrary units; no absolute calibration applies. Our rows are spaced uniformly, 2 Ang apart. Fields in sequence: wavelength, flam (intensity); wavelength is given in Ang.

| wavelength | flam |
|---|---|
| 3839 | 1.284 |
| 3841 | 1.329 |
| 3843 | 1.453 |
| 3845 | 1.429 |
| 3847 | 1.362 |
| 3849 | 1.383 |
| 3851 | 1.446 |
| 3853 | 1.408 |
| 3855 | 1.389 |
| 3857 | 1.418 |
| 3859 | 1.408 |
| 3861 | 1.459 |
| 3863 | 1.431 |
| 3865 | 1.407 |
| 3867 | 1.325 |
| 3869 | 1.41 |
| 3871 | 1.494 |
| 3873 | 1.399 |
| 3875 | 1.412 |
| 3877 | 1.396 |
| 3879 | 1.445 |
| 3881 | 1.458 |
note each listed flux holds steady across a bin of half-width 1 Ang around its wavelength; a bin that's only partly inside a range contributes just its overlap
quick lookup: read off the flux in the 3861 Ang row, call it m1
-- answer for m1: 1.459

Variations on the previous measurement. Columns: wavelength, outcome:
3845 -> 1.429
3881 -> 1.458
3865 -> 1.407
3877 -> 1.396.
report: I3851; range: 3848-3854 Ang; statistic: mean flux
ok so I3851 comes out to 1.41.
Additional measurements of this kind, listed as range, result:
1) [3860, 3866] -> 1.43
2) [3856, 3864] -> 1.43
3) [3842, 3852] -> 1.41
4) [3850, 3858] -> 1.42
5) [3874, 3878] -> 1.4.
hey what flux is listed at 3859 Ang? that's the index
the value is 1.408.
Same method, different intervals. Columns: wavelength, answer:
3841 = 1.329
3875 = 1.412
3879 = 1.445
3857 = 1.418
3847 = 1.362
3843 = 1.453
